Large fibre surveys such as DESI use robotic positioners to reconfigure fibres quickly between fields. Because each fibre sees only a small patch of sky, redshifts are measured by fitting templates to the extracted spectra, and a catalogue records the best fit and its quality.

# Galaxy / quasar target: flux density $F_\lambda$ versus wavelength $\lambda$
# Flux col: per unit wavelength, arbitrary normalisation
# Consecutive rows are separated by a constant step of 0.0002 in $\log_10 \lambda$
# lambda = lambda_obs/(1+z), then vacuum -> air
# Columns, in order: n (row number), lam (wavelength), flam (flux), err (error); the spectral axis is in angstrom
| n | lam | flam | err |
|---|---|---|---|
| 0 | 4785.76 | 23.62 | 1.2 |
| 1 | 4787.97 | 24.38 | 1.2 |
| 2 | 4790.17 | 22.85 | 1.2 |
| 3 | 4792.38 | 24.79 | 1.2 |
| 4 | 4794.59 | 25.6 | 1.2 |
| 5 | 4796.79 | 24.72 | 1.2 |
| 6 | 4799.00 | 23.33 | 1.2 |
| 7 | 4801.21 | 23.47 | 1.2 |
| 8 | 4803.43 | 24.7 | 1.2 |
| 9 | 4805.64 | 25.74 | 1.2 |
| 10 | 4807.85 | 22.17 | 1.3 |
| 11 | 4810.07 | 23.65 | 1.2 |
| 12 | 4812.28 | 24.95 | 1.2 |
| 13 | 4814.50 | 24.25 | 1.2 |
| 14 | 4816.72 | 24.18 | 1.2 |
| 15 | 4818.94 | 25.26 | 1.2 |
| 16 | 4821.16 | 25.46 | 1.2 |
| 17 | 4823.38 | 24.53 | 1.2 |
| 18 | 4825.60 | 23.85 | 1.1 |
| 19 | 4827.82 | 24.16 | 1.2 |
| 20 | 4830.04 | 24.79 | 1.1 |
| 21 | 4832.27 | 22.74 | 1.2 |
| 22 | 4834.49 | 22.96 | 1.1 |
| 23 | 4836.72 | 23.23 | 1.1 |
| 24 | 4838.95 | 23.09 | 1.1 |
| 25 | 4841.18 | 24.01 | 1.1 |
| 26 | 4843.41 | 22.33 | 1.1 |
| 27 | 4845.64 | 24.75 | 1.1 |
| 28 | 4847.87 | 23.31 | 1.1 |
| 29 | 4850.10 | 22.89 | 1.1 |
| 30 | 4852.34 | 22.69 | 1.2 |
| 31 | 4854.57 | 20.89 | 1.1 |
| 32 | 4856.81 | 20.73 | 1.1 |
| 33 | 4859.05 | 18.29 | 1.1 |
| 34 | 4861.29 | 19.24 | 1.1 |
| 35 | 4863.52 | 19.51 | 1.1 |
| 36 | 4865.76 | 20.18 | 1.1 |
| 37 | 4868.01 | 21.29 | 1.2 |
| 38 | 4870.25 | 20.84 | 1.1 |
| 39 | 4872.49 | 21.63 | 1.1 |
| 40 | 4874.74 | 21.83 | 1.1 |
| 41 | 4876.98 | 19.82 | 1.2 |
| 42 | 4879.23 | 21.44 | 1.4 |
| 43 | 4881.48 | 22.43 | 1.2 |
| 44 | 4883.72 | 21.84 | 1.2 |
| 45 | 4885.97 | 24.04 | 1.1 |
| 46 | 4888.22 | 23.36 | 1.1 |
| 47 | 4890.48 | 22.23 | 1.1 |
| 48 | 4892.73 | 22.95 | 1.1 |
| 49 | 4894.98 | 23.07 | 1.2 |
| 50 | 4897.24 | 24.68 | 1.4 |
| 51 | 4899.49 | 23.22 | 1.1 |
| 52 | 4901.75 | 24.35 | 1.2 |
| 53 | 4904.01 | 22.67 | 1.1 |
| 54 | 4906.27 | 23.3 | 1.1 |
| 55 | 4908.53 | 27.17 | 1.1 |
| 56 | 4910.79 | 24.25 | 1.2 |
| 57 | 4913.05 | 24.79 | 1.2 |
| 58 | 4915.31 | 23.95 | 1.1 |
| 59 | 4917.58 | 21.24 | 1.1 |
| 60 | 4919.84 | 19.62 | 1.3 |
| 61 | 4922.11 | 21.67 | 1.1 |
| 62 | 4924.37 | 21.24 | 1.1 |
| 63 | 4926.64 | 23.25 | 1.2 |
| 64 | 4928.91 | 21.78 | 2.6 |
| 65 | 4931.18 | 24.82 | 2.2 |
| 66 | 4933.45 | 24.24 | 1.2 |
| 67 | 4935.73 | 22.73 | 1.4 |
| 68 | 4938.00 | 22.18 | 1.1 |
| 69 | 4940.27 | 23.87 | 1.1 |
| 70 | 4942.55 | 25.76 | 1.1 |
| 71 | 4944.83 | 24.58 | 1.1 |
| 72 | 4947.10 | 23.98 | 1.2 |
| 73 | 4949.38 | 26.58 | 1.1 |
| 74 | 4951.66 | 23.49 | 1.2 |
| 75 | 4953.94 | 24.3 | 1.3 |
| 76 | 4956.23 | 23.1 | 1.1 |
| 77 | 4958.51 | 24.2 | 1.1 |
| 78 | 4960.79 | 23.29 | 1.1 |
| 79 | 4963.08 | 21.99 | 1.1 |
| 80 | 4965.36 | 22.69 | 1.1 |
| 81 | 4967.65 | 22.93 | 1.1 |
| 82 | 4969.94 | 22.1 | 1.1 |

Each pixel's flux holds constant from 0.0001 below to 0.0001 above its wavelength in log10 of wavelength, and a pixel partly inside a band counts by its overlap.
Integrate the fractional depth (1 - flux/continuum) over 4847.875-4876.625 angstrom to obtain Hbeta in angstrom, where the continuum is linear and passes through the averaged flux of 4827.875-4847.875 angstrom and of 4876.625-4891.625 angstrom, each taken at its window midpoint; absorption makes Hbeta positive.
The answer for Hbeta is 2.47 angstrom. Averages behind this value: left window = 23.5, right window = 22.3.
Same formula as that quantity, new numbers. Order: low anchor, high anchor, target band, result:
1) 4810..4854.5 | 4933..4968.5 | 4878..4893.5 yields 0.8 angstrom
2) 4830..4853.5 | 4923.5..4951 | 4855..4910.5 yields 3.3 angstrom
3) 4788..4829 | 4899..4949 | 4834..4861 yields 1.9 angstrom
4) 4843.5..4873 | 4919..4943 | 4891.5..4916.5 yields -2.0 angstrom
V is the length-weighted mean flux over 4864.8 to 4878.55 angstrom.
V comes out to 20.9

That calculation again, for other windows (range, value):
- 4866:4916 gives 22.9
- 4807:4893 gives 22.6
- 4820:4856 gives 23.5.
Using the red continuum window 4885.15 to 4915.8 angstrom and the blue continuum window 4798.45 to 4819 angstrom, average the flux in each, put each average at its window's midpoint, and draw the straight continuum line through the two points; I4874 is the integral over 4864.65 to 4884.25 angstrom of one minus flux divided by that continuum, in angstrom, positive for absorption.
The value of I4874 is 2.2 angstrom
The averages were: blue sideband 24.1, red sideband 23.9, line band 21.2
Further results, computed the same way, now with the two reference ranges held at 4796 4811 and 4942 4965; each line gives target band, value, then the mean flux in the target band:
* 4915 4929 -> 1.4 angstrom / 21.7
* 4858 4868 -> 1.9 angstrom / 19.5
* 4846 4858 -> 0.9 angstrom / 22.2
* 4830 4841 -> 0.3 angstrom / 23.3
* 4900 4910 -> -0.1 angstrom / 24.3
